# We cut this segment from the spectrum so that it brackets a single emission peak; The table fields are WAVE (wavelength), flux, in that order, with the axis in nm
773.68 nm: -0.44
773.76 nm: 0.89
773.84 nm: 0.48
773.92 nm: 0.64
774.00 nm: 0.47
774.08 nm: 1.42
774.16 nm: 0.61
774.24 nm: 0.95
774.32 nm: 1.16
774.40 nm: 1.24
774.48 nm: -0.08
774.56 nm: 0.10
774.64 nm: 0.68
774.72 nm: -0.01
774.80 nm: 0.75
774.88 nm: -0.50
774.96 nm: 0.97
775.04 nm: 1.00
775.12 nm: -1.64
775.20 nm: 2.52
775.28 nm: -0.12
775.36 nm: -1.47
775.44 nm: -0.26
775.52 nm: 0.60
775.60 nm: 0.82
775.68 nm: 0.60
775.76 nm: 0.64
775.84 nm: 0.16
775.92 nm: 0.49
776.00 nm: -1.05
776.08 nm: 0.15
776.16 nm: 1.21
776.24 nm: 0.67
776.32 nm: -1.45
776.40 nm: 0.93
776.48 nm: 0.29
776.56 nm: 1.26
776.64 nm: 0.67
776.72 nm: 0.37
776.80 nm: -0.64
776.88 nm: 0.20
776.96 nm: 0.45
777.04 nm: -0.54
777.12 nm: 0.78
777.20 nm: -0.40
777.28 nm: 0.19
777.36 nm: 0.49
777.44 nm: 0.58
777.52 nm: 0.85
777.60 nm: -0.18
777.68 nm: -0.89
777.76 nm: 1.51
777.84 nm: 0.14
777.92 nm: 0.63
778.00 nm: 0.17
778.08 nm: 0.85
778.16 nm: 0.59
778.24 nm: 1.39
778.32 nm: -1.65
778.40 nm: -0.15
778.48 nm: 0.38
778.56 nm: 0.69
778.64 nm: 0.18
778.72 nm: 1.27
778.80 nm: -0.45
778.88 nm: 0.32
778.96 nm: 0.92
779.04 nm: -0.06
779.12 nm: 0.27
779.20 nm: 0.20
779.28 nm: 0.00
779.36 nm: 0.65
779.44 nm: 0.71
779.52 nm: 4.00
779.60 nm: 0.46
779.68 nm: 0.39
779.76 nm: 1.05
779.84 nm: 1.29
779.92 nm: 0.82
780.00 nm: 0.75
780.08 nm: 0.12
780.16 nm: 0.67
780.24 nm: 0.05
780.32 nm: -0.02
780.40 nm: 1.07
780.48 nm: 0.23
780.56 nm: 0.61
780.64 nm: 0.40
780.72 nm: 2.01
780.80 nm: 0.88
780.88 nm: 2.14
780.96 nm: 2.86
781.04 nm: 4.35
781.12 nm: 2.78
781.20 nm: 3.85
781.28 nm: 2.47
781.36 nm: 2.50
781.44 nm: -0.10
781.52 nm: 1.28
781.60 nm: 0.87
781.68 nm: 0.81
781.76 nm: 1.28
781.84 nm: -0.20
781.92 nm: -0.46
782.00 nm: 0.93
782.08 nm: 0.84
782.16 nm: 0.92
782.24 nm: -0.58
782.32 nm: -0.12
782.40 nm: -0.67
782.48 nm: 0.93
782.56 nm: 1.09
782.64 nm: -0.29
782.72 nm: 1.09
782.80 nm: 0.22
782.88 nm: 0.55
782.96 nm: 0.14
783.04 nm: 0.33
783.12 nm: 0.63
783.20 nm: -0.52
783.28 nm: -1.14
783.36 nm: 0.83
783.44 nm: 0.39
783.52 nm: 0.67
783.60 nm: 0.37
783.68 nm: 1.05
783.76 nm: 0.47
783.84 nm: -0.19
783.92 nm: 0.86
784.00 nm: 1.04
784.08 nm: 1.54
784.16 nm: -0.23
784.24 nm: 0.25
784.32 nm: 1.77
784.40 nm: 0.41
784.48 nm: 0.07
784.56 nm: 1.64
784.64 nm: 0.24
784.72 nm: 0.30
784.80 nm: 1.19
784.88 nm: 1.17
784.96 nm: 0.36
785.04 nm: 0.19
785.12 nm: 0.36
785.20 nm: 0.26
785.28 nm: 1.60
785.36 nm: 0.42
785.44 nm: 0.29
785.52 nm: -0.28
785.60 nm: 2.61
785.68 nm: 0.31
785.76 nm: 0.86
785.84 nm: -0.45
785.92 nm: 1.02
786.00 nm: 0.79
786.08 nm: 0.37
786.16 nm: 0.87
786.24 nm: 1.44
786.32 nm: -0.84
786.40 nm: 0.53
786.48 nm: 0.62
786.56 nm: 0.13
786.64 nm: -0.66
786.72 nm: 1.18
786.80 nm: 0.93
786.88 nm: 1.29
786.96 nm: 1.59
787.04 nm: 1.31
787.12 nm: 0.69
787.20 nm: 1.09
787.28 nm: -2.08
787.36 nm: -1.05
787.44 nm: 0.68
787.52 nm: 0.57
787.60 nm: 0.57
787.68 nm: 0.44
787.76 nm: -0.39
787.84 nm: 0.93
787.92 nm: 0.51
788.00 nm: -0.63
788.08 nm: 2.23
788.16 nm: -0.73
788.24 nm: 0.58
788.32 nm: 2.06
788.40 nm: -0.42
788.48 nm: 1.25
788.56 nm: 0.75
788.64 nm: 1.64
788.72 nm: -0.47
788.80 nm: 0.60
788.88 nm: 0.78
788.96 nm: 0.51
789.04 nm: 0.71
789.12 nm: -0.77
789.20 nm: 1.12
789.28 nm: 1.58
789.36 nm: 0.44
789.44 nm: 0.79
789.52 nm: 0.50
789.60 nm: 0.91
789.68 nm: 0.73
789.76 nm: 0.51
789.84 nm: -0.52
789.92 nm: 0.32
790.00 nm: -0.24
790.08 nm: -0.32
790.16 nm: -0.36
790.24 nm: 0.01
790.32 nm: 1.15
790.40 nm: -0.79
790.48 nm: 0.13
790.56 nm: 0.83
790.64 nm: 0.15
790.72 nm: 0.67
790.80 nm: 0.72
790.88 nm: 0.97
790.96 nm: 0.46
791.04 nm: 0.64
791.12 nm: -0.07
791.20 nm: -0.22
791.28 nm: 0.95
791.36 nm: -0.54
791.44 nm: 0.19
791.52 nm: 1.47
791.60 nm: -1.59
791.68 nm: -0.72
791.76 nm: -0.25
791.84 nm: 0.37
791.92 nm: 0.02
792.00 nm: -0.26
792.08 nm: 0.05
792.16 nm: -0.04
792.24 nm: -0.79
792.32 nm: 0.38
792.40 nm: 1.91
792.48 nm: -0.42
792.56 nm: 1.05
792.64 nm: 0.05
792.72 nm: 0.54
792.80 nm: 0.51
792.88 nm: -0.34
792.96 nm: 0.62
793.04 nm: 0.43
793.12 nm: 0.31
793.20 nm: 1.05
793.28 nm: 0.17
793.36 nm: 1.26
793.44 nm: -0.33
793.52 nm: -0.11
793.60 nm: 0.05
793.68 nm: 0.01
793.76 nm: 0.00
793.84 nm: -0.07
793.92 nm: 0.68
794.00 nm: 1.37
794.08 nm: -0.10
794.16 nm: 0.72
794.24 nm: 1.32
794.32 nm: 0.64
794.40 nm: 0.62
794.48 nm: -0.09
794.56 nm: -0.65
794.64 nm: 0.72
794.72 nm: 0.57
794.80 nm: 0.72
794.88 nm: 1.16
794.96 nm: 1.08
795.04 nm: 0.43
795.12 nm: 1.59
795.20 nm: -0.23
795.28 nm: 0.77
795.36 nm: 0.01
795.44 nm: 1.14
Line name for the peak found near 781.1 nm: H-gamma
